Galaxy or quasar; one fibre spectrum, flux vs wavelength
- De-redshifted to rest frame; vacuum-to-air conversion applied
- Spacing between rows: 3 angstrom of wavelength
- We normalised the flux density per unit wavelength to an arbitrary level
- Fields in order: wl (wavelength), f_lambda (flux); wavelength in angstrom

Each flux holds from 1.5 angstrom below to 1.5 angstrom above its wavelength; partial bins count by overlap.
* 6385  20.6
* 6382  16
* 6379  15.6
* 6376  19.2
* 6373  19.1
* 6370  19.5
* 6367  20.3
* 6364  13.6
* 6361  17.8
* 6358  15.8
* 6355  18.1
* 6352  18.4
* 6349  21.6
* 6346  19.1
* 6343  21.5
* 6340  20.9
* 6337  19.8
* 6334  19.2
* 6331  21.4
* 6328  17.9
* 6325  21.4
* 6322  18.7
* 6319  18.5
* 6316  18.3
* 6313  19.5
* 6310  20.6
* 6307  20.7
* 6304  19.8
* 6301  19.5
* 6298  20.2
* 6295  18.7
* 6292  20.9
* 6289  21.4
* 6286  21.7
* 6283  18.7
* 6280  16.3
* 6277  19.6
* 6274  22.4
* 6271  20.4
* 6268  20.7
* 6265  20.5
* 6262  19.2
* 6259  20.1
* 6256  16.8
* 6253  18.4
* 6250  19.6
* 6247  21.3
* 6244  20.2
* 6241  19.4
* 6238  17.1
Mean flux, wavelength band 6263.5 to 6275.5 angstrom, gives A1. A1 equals 21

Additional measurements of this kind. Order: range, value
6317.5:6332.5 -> 19.6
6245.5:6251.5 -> 20.5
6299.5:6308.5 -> 20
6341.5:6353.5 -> 20.2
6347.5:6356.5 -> 19.4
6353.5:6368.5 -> 17.1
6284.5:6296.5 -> 20.7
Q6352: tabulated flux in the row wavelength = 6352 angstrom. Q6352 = 18.4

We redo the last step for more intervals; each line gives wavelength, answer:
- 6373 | 19.1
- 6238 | 17.1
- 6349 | 21.6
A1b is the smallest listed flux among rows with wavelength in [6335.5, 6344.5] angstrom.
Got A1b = 19.8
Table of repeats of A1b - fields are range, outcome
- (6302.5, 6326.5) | 18.3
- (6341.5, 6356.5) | 18.1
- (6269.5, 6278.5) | 19.6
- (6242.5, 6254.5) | 18.4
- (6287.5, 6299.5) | 18.7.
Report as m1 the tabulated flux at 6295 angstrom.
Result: 18.7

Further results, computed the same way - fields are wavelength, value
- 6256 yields 16.8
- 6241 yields 19.4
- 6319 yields 18.5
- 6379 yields 15.6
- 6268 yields 20.7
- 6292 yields 20.9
